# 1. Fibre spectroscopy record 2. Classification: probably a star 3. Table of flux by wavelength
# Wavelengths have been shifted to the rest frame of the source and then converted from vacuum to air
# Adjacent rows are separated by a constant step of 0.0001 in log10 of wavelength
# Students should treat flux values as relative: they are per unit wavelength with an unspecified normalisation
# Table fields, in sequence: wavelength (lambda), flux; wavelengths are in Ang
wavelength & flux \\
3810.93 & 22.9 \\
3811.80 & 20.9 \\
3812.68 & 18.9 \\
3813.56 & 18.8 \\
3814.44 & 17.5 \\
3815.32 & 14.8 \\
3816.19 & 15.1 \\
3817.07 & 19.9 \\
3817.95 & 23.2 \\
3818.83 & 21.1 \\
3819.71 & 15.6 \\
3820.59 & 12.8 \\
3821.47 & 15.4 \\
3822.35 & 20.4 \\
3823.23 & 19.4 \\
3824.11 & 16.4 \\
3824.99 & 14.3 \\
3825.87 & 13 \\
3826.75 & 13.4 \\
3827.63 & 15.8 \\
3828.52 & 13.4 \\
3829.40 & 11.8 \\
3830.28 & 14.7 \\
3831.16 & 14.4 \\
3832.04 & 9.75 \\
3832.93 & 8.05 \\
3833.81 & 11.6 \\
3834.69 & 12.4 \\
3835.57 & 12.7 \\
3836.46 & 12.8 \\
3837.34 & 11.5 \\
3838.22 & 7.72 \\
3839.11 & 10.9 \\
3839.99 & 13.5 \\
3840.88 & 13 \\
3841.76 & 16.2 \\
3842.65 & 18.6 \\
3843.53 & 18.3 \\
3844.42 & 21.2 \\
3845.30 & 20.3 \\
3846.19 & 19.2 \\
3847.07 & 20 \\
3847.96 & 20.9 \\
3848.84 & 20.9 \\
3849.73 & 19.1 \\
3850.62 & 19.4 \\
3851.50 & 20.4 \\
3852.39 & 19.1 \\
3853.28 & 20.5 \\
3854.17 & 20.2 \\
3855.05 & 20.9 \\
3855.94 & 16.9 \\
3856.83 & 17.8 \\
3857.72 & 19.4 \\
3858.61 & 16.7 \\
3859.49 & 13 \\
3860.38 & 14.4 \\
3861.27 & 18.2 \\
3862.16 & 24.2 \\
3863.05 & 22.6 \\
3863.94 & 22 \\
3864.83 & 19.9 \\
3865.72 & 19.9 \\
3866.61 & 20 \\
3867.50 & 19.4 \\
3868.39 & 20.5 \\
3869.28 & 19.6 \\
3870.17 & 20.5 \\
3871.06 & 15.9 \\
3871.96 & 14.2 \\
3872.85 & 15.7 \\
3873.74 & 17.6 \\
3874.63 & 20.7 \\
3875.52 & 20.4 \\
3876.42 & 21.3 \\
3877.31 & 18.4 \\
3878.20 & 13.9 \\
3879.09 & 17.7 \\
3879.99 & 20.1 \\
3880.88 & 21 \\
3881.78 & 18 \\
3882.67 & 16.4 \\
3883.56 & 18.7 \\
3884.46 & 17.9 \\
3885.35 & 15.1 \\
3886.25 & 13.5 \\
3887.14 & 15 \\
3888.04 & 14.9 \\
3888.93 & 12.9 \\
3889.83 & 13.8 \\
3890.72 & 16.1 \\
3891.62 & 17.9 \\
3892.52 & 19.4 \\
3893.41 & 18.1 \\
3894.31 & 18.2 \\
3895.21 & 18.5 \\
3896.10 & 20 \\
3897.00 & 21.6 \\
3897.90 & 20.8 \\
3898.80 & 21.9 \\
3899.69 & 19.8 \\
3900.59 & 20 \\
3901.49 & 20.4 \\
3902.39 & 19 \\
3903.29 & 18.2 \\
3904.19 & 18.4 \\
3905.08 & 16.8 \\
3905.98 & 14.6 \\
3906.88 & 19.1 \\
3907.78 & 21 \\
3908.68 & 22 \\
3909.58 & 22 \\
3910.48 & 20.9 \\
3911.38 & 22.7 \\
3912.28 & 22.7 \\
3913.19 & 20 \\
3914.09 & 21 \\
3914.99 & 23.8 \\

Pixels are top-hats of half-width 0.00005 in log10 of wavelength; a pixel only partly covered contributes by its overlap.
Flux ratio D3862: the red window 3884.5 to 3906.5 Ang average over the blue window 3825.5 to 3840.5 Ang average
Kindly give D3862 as 1.45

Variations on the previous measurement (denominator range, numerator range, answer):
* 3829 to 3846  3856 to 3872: 1.37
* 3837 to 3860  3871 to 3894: 0.98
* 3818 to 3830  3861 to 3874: 1.22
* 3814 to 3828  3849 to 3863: 1.12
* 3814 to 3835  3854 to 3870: 1.26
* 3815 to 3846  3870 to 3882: 1.21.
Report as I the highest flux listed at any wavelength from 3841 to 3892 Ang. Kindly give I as 24.2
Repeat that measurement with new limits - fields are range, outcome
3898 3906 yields 21.9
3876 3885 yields 21.3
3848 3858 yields 20.9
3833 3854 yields 21.2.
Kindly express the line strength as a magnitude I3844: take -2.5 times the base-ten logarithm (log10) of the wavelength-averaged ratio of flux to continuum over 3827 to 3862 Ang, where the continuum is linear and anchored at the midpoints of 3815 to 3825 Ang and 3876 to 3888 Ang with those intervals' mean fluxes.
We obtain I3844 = 0.09 mag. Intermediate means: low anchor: 17.5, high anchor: 17.4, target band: 16.1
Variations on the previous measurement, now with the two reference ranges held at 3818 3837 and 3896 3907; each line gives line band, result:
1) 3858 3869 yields -0.15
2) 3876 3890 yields 0.07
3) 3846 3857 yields -0.23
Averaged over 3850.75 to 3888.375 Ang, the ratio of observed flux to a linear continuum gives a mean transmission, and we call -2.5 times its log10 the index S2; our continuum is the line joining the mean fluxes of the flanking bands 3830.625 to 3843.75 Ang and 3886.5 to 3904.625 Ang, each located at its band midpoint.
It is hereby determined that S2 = -0.178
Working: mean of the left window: 12.7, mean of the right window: 18.2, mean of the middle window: 18.4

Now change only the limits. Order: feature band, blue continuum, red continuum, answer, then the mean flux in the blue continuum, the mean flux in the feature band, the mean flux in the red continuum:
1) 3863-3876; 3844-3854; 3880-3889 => -0.06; 20.1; 19.2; 16.7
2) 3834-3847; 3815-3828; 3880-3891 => 0.11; 16.7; 15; 16.3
